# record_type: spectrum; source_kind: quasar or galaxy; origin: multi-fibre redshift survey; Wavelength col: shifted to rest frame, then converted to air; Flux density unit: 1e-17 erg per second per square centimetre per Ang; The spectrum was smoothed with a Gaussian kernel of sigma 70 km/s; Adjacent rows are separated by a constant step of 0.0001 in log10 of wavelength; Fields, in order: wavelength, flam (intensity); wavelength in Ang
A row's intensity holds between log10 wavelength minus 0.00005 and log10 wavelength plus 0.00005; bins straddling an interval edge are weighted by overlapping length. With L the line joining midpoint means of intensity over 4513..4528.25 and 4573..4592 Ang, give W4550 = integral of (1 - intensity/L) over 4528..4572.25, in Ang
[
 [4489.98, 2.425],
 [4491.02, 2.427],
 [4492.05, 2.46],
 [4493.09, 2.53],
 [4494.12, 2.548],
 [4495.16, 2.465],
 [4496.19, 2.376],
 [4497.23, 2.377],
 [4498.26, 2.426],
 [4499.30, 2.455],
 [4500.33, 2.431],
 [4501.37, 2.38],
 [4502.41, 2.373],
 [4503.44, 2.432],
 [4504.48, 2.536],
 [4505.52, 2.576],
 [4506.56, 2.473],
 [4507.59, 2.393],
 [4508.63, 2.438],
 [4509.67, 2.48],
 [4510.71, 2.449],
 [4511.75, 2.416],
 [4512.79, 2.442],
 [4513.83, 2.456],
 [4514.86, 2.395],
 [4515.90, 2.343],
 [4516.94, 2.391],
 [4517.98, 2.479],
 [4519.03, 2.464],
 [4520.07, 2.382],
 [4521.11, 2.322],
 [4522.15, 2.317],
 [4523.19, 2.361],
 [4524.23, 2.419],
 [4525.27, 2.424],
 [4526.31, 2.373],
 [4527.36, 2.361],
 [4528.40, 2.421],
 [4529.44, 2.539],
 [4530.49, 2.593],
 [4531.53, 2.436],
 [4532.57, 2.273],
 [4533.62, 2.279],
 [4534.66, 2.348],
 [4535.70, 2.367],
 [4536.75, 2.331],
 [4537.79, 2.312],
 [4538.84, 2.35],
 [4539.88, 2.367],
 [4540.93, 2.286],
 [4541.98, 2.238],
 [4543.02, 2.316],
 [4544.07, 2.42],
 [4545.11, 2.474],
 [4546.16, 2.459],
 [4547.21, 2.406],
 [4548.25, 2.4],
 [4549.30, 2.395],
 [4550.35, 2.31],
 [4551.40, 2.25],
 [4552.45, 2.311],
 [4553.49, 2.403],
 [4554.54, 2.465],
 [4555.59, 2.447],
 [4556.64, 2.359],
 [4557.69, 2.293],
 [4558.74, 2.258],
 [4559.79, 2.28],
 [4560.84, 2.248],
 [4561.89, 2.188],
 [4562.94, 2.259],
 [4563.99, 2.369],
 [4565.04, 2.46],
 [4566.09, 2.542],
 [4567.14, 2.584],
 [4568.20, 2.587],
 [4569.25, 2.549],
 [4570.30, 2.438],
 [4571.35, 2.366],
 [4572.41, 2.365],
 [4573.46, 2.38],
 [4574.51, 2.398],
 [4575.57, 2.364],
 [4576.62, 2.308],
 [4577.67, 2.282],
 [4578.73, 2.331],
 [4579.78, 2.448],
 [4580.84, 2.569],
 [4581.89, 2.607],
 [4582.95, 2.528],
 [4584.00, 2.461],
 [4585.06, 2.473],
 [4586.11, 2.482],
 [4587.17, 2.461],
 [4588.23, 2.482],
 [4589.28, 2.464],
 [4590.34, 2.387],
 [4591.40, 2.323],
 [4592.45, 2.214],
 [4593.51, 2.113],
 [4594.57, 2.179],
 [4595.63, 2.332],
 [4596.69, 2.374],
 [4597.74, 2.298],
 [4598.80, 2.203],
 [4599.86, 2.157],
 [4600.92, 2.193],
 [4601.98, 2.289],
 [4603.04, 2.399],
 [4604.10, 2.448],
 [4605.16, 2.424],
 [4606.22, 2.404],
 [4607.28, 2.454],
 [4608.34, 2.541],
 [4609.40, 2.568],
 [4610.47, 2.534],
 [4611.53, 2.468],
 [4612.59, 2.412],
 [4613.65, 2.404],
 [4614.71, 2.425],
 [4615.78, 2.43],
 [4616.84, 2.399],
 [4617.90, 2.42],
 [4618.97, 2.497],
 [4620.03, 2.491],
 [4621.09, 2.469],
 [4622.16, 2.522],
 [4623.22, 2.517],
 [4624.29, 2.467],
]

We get 0.6 Ang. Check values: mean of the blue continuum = 2.39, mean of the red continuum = 2.43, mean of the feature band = 2.38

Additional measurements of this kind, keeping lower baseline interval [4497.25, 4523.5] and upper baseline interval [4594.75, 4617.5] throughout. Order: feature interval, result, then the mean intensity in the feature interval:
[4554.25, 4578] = 0.2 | 2.38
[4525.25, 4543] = 0.3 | 2.37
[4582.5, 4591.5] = -0.2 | 2.46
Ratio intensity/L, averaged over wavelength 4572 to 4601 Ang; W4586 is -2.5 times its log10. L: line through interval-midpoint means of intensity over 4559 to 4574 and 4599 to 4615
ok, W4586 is 0.02 mag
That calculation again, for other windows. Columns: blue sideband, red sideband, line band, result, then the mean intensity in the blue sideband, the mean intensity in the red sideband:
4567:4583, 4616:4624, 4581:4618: 0.03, 2.44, 2.47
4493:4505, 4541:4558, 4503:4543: 0.00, 2.44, 2.37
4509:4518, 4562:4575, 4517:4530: 0.01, 2.43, 2.43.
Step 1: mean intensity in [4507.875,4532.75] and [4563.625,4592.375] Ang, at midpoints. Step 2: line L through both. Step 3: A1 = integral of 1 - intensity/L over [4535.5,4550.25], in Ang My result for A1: 0.4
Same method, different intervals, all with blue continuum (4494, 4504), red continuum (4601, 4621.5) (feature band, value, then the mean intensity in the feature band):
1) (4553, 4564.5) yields 0.51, 2.32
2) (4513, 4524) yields 0.15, 2.39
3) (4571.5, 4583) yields 0.12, 2.41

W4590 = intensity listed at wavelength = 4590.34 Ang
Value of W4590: 2.387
